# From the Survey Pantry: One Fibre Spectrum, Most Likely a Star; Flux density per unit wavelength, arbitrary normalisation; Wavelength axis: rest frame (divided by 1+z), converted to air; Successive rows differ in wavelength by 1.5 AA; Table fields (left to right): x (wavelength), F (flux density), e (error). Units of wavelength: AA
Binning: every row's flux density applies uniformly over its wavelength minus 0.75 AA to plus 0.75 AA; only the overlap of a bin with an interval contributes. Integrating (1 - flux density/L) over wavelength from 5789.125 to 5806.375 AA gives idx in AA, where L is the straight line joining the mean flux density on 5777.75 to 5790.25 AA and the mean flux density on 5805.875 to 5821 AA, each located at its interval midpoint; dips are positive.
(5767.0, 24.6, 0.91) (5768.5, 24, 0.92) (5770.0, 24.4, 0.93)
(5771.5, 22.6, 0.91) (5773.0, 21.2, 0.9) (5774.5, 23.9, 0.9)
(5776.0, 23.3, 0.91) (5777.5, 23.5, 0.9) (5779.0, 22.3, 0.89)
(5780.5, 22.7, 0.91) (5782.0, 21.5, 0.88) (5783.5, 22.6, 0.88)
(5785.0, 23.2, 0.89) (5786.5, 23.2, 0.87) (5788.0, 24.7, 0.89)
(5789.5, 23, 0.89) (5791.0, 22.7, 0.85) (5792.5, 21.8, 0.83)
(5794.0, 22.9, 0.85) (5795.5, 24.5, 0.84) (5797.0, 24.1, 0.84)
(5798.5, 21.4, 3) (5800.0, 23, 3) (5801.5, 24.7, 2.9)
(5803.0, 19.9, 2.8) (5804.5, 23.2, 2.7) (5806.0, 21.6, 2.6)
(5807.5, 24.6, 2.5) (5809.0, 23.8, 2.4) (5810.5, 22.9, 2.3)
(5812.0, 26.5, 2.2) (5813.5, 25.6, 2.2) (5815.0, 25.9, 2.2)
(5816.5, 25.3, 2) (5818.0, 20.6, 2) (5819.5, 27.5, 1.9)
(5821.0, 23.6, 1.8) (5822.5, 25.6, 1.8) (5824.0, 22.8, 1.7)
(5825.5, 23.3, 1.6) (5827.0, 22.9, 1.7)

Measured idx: 0.7 AA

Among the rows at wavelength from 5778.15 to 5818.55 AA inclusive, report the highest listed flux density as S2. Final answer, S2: 26.5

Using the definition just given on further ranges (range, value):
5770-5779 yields 24.4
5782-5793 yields 24.7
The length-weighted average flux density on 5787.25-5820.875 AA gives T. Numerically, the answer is 23.6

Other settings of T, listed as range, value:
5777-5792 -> 22.9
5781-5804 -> 22.9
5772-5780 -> 22.8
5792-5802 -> 23.2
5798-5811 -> 22.8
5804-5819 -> 24.1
